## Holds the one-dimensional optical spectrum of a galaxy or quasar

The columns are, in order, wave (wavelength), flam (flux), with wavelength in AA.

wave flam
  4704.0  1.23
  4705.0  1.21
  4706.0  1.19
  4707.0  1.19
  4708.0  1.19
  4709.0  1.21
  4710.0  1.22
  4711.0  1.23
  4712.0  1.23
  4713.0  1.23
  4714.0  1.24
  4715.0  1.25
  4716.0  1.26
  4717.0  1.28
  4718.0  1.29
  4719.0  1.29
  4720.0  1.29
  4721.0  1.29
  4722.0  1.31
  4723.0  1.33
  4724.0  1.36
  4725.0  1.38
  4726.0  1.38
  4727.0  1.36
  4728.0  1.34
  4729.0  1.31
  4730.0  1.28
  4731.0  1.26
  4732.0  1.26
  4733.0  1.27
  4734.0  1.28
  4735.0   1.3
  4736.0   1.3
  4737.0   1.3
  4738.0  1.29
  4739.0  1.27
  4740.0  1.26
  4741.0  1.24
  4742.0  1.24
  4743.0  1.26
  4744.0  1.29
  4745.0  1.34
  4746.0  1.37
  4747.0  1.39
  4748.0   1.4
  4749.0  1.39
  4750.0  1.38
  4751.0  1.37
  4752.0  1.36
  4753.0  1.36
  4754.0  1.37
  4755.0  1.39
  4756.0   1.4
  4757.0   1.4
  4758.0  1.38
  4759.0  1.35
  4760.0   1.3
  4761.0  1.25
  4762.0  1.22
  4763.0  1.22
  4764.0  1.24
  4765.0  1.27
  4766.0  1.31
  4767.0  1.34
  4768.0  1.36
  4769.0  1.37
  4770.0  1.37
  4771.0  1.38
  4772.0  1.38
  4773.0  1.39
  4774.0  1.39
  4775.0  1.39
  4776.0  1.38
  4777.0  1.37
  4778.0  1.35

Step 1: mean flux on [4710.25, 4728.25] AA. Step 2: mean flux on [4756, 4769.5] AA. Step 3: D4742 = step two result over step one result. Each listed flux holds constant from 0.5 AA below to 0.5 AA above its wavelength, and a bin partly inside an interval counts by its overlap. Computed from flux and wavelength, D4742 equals 1.01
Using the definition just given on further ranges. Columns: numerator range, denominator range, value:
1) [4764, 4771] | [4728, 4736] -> 1.04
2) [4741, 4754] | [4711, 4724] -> 1.05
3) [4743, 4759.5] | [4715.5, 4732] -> 1.04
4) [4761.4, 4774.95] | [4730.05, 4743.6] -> 1.04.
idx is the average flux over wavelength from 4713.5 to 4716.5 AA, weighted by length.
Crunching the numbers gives 1.25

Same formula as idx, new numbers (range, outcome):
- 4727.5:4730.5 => 1.31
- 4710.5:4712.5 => 1.23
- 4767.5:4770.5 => 1.37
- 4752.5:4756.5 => 1.38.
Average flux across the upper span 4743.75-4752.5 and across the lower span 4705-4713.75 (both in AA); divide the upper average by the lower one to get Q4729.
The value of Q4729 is 1.1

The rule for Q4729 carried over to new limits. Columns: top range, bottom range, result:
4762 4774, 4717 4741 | 1.02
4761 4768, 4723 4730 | 0.94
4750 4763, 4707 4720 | 1.08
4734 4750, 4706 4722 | 1.05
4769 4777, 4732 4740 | 1.08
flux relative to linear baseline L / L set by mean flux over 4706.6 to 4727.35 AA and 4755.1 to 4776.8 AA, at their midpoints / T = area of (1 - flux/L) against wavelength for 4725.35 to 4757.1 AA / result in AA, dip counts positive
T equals -0.4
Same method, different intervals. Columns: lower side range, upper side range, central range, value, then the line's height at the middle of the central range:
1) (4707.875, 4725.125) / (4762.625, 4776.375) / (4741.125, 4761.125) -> -0.5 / 1.32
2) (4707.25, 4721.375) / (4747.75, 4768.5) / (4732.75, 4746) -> 0.1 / 1.3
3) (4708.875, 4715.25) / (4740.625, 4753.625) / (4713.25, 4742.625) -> -0.3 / 1.28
